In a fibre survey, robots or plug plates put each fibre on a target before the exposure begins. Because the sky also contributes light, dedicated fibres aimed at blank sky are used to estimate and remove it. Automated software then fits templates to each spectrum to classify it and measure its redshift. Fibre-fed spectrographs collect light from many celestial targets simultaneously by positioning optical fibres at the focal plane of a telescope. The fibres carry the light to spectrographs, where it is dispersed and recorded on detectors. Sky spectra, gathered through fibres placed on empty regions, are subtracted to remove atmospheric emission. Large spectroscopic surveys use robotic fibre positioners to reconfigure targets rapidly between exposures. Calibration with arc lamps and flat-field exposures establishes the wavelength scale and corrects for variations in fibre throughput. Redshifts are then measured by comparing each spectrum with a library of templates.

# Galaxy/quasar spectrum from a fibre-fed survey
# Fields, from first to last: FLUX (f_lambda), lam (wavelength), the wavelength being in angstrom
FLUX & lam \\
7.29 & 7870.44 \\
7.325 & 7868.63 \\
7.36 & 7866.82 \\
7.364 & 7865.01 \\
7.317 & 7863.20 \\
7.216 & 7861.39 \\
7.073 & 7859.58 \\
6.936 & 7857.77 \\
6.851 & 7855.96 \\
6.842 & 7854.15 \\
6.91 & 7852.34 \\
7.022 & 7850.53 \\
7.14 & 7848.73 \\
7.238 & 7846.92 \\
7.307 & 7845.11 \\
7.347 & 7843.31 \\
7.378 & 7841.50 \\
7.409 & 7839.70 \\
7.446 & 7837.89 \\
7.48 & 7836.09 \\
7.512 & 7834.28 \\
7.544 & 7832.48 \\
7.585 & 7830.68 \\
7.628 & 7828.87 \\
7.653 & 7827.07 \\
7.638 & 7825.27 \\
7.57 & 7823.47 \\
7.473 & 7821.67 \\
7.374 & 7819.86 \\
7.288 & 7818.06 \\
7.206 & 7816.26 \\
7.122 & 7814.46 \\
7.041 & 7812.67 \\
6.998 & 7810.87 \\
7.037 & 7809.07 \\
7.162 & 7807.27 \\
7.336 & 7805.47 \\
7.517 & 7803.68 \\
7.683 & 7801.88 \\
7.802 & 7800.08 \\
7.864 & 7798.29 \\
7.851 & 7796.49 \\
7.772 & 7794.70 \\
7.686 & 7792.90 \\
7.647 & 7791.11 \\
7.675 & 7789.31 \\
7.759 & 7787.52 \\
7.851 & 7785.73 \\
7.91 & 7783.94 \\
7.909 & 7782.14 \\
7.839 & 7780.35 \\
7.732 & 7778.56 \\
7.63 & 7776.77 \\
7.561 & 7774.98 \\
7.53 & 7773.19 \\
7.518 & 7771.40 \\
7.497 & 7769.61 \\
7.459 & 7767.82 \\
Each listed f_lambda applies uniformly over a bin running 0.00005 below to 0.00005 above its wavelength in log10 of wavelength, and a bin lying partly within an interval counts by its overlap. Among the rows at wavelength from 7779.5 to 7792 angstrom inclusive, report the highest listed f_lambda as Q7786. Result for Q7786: 7.91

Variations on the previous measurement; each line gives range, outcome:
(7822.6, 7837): 7.653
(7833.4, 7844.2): 7.512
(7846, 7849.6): 7.238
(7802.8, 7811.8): 7.517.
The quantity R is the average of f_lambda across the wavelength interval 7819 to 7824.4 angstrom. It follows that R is 7.47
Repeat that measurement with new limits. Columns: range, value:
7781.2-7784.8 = 7.89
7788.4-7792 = 7.66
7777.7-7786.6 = 7.85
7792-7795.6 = 7.74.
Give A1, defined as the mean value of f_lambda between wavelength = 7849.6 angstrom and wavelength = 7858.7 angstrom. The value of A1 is 6.91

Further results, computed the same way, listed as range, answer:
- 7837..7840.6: 7.42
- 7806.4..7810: 7.09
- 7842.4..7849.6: 7.25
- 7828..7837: 7.55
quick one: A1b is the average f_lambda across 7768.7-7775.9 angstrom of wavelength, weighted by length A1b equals 7.52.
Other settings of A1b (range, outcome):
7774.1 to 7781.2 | 7.69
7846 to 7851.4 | 7.14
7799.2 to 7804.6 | 7.67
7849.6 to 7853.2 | 6.98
